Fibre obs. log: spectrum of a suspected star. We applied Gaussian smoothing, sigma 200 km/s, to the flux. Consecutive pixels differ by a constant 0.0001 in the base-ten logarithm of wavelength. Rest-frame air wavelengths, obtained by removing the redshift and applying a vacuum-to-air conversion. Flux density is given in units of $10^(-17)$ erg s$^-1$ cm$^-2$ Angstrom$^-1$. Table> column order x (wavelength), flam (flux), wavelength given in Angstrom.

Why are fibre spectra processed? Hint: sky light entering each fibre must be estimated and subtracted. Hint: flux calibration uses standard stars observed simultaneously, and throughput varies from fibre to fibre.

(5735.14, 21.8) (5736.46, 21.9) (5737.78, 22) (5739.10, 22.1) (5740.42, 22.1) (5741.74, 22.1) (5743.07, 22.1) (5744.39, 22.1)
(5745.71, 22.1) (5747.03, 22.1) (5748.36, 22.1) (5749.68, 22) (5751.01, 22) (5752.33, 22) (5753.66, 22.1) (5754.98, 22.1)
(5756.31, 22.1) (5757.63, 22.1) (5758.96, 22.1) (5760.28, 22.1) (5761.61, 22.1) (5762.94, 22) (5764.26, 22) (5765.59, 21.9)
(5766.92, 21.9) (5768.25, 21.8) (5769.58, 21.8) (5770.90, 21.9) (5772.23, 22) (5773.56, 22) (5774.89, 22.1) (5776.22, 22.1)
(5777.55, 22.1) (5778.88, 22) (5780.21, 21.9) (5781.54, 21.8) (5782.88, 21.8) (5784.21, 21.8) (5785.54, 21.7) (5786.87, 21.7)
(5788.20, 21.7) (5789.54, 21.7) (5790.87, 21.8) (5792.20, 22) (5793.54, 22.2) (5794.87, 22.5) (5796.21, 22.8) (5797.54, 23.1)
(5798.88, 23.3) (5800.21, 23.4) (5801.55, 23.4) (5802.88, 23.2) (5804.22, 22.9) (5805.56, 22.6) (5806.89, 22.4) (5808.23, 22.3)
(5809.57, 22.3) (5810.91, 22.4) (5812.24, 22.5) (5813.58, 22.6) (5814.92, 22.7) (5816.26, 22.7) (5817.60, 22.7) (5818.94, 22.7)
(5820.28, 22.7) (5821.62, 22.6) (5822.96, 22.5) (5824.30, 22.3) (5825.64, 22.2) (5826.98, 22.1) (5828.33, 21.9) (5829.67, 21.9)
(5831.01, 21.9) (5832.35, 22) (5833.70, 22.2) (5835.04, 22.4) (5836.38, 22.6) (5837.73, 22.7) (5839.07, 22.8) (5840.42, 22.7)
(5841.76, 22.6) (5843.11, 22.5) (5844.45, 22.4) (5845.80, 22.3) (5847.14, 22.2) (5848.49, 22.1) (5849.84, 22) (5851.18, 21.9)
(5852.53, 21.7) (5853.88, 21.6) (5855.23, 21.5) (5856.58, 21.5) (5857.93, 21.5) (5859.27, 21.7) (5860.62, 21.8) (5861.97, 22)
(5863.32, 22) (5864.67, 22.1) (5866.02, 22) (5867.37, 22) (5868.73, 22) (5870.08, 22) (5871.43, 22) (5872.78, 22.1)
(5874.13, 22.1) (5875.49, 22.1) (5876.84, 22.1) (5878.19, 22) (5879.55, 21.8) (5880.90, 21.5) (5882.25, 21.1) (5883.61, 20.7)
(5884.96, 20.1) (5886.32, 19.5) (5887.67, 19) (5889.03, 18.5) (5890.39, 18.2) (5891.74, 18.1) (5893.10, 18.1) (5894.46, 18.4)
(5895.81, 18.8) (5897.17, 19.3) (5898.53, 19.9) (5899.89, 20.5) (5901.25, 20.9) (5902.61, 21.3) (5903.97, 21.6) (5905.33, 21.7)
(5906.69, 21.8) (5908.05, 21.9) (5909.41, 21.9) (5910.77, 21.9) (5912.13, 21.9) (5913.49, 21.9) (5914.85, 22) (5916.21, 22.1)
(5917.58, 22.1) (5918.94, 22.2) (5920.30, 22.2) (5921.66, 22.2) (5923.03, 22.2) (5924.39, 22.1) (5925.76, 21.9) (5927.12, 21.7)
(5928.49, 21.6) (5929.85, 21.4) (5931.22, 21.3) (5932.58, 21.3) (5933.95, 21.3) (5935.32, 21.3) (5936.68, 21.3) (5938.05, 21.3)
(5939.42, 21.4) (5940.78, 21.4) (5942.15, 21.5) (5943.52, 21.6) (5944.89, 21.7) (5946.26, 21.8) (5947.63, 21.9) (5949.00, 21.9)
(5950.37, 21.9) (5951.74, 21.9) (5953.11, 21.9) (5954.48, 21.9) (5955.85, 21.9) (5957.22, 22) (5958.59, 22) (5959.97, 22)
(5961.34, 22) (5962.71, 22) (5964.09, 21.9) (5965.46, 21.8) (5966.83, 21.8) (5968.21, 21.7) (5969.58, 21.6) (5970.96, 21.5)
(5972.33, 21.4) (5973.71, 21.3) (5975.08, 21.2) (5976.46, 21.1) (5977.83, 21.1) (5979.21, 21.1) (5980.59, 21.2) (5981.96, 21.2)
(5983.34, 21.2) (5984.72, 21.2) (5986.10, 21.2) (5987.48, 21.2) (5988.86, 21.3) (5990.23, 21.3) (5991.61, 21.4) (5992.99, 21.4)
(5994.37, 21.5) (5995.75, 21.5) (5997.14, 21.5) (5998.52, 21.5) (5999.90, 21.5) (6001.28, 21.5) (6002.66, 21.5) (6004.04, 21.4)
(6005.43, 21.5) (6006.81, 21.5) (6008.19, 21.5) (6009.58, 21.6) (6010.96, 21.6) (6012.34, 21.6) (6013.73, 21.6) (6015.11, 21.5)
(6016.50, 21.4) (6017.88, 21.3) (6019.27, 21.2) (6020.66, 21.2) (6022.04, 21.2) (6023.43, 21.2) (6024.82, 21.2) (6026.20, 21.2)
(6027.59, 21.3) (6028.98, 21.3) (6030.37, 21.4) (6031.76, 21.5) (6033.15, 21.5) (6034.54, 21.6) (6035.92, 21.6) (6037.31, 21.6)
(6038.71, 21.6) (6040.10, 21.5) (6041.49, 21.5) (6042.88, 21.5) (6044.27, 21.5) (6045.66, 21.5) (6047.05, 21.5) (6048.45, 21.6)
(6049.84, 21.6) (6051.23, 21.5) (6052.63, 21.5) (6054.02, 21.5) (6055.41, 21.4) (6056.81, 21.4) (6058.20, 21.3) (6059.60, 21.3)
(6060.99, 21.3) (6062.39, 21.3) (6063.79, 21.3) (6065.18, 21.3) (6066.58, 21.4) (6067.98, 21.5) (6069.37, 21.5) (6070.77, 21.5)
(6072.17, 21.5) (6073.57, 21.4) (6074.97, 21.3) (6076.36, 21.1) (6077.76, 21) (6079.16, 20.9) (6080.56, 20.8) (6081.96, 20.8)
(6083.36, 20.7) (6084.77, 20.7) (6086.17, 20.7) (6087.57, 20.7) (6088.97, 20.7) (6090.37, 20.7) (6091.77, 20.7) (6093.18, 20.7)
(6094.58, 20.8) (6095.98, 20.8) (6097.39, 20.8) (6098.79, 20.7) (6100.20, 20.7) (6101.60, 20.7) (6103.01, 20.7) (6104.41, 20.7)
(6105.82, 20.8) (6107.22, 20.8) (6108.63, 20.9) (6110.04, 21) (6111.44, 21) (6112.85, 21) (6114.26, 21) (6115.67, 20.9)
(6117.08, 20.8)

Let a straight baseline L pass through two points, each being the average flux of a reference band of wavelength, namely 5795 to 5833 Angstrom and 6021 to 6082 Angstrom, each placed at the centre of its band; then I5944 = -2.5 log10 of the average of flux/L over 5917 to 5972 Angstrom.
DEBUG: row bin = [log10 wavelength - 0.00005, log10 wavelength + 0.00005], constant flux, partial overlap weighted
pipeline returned 0.01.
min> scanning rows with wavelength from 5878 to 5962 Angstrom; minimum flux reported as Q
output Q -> 18.1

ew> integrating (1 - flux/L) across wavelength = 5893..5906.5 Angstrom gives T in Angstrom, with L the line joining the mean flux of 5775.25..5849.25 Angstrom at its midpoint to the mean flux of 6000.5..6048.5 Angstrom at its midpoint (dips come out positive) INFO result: 1.1 Angstrom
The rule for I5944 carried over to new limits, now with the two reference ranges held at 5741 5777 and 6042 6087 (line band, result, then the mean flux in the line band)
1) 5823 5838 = -0.02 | 22.2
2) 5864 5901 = 0.06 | 20.6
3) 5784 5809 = -0.03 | 22.5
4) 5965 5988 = 0.01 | 21.3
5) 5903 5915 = -0.01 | 21.8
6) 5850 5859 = 0.01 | 21.7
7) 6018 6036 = 0.00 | 21.3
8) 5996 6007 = 0.00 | 21.5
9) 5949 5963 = -0.02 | 22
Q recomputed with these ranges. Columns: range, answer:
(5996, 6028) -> 21.2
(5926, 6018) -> 21.1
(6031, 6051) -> 21.5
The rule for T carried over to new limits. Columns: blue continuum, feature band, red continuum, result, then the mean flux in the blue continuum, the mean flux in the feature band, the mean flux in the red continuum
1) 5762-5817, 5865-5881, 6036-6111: 0.0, 22.3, 22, 21.1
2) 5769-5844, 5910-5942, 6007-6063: 0.2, 22.3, 21.7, 21.4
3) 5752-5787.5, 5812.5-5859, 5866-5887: -1.2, 22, 22.3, 21.6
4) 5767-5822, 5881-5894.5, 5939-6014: 1.6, 22.3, 19.3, 21.6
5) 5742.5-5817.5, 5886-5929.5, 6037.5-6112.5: 1.7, 22.2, 20.9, 21.1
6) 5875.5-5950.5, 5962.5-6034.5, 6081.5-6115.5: -1.5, 21.1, 21.4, 20.8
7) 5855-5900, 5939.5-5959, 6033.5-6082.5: -0.7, 20.8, 21.8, 21.4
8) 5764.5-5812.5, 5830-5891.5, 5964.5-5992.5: 0.7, 22.2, 21.7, 21.4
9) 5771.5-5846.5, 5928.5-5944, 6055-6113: 0.3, 22.4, 21.4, 21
